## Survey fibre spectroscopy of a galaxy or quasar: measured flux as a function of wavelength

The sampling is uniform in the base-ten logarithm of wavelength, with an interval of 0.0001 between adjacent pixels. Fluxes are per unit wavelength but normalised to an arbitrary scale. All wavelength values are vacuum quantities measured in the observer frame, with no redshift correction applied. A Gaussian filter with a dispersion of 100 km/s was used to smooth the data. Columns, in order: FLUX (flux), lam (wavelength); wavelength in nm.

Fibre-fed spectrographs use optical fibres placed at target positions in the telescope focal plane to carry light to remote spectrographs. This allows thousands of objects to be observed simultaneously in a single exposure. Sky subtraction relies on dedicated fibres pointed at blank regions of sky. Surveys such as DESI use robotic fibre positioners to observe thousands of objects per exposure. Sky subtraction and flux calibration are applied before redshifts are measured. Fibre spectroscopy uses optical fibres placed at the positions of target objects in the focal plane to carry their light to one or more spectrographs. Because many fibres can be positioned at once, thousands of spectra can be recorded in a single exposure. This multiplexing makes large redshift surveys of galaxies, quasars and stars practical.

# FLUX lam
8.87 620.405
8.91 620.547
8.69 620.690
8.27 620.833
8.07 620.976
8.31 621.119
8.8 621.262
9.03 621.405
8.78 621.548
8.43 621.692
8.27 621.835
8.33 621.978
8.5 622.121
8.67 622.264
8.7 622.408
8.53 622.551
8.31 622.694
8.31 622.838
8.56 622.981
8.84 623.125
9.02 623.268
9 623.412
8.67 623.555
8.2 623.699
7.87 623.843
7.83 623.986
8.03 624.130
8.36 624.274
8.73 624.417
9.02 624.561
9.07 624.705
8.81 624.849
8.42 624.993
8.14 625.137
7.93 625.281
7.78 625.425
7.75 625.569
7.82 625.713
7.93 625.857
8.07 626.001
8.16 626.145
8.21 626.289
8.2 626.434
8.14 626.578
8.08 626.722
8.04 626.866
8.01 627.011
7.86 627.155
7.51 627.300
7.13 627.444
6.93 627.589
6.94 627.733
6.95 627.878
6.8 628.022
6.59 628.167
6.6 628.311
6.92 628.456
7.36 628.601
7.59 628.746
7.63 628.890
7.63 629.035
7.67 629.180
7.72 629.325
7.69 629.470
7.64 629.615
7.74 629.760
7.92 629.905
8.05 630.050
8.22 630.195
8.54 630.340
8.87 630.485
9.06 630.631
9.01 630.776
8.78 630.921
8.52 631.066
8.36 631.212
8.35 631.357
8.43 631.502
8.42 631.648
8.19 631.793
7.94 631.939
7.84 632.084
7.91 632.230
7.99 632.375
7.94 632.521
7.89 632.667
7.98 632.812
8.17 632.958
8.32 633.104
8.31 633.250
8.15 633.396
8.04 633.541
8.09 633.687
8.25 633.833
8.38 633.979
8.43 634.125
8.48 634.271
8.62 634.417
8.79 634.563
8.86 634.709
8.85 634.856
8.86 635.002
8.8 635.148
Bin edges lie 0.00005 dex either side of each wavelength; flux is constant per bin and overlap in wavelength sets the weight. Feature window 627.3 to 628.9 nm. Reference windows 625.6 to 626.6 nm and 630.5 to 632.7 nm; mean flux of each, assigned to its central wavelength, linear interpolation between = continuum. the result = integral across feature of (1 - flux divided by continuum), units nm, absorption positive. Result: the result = 0.22 nm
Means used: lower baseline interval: 8.06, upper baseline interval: 8.33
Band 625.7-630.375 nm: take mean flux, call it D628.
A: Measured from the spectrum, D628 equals 7.64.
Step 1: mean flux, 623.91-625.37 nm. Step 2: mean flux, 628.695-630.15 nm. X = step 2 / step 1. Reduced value 0.9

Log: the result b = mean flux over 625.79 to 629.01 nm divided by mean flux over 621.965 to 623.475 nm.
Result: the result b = 0.87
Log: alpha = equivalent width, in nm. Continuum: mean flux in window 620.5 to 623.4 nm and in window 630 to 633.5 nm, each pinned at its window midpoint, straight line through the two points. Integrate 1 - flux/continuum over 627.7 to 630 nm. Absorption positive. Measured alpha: 0.28 nm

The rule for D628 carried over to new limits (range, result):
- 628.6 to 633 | 8.11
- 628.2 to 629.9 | 7.47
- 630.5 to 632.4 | 8.39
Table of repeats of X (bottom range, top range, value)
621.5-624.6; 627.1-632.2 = 0.92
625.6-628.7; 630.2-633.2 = 1.10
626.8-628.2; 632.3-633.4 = 1.11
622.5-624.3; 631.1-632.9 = 0.96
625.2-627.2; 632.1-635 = 1.04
